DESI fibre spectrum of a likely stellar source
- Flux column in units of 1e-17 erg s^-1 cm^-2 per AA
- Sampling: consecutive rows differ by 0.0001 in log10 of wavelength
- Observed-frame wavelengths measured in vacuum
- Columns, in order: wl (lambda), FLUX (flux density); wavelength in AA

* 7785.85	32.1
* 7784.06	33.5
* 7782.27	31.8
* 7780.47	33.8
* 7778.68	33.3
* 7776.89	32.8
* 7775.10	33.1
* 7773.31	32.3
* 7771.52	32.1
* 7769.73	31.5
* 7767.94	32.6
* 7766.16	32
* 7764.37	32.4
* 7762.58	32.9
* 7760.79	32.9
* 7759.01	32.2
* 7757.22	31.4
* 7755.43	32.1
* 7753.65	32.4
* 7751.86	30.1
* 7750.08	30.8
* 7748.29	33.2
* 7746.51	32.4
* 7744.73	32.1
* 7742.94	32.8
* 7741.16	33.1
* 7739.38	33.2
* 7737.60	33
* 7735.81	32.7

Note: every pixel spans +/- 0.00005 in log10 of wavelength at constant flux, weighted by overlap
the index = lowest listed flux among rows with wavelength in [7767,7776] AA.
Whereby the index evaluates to 31.5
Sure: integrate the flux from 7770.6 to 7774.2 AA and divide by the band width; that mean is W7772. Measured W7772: 32.2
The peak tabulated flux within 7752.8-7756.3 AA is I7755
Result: 32.4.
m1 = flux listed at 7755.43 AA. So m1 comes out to 32.1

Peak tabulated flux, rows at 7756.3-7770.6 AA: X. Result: 32.9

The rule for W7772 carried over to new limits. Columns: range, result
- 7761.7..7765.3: 32.6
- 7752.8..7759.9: 32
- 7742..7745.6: 32.4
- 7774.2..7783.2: 32.9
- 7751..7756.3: 31.5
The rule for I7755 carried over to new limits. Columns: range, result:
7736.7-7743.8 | 33.2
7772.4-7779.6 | 33.3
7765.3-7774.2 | 32.6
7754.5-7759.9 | 32.2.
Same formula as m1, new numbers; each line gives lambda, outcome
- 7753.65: 32.4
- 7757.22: 31.4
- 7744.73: 32.1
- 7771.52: 32.1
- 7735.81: 32.7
